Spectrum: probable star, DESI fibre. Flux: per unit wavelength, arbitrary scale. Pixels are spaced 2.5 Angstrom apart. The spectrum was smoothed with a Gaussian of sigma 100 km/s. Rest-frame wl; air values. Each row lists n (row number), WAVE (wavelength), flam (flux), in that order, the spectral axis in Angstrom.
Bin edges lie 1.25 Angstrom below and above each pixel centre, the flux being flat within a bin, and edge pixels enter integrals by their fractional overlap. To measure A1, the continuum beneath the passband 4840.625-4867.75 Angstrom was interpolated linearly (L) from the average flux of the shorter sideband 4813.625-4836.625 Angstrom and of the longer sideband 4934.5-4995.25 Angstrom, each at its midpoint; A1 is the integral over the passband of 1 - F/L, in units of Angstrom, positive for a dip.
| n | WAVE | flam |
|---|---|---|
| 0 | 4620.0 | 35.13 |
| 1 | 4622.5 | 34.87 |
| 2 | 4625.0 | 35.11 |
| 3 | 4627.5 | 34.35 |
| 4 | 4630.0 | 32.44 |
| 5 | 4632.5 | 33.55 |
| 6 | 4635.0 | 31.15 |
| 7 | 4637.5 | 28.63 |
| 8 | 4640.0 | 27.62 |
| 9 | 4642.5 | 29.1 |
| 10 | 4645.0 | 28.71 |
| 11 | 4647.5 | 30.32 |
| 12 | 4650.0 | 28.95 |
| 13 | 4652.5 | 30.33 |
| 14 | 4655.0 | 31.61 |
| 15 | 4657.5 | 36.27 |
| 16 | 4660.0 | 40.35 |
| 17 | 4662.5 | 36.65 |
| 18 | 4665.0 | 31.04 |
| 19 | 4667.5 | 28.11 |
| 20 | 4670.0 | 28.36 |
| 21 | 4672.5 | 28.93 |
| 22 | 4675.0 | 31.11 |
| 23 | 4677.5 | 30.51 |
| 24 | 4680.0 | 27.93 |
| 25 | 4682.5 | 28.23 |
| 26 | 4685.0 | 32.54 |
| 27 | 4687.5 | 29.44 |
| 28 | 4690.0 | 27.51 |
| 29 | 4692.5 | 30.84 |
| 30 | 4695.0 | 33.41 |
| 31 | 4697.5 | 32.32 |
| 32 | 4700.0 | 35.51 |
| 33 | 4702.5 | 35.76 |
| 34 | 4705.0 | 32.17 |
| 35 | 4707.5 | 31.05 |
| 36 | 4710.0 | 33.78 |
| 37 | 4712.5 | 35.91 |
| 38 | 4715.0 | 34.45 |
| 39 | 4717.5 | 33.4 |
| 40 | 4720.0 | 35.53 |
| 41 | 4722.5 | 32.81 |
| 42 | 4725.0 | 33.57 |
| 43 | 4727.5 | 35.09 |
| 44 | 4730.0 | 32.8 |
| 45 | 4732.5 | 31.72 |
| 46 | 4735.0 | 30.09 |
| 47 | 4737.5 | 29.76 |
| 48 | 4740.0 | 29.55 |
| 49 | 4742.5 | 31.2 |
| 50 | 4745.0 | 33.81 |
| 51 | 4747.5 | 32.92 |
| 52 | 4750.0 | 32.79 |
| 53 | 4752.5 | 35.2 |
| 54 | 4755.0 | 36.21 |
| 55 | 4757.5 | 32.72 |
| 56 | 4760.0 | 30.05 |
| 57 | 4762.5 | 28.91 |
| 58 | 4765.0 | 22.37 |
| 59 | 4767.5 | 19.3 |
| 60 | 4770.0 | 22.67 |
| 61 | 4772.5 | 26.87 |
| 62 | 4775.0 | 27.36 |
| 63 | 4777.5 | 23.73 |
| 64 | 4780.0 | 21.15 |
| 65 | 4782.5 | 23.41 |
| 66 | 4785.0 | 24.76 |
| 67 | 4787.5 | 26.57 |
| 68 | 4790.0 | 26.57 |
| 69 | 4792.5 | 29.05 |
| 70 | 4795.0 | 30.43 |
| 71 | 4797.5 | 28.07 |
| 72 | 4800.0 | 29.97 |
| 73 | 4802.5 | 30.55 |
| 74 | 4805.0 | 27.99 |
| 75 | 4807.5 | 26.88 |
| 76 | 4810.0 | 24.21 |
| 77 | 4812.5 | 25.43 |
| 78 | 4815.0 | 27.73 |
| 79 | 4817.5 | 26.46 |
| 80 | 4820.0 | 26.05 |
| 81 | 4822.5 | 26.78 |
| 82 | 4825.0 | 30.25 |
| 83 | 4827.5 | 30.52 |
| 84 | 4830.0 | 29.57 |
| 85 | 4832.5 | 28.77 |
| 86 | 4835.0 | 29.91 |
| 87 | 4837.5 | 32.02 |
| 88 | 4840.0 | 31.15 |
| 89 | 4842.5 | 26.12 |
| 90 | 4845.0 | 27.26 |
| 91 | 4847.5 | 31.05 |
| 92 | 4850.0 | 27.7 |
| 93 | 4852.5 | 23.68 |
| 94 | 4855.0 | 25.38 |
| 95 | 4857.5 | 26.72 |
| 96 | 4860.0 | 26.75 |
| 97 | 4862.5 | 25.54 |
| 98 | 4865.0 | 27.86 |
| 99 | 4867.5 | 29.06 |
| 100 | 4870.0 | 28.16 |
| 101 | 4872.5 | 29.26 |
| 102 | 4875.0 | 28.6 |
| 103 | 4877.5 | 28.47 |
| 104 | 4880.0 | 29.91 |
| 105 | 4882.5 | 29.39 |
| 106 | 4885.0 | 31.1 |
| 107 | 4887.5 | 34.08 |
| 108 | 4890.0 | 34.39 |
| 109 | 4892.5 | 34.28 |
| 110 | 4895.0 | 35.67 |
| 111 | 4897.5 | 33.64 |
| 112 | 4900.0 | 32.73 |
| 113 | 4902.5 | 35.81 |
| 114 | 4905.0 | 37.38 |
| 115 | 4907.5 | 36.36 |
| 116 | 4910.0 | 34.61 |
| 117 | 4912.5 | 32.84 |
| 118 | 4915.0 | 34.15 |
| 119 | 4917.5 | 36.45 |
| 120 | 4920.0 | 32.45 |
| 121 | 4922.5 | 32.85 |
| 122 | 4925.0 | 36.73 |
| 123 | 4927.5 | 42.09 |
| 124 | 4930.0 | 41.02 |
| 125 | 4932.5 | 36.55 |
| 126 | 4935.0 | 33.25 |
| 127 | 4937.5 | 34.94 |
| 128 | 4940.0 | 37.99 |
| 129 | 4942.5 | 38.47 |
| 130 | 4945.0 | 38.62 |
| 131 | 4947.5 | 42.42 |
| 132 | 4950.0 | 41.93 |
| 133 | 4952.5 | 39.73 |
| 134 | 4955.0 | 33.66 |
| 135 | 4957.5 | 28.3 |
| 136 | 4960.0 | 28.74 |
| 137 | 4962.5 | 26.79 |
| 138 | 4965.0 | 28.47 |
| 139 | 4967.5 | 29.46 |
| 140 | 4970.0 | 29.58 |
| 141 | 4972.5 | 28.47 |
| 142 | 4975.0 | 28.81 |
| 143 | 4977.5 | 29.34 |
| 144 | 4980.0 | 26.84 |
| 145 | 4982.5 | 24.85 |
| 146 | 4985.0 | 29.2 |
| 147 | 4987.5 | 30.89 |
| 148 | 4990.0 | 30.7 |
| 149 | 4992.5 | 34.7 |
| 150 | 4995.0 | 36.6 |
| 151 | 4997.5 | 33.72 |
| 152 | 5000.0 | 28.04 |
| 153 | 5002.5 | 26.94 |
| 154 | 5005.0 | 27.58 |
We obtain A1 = 2.11 Angstrom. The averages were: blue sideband 28.5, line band 27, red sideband 32.4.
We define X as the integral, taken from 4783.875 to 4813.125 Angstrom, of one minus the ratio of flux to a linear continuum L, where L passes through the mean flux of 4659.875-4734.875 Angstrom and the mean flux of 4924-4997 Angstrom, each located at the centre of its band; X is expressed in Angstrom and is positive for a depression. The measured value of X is 4.5 Angstrom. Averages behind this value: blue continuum 32.2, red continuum 33.4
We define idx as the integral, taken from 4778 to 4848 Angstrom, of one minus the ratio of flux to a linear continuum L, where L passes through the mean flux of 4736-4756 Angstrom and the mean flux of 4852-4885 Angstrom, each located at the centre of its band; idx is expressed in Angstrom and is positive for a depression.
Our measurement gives 5.1 Angstrom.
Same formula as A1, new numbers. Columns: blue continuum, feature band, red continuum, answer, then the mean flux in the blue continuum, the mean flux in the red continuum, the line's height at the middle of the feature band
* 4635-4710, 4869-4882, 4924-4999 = 1.5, 31.2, 33.4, 32.7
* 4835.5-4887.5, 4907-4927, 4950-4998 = -3.5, 28.4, 30.7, 29.6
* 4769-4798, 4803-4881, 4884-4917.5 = 5.6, 25.9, 34.5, 30.2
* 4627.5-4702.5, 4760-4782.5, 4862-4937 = 5.5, 31.2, 33.2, 32.1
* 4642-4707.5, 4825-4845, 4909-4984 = 1.9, 31.4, 33.7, 32.7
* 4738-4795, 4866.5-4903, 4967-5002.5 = -3.0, 28.1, 30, 29.1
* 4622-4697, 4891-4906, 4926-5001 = -1.0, 31.2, 33.2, 32.8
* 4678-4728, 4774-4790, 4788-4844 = 2.7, 32.5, 28.4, 29.6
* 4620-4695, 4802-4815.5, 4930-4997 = 2.2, 31.3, 32.8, 32.1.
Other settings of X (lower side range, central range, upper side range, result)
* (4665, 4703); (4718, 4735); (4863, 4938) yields -1.2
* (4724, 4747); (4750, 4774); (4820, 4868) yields 2.0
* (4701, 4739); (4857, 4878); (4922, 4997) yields 3.5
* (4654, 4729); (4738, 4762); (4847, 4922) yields -0.3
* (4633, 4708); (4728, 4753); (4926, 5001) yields -0.3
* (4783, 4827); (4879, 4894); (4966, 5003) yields -1.9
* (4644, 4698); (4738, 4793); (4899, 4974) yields 7.3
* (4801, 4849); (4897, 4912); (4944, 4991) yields -2.5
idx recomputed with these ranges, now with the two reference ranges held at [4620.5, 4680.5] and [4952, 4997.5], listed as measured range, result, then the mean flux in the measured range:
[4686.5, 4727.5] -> -2.2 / 33.1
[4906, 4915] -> -1.2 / 34.6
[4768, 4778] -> 2.0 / 24.8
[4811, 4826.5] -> 1.9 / 27.1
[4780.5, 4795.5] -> 2.3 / 26.3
